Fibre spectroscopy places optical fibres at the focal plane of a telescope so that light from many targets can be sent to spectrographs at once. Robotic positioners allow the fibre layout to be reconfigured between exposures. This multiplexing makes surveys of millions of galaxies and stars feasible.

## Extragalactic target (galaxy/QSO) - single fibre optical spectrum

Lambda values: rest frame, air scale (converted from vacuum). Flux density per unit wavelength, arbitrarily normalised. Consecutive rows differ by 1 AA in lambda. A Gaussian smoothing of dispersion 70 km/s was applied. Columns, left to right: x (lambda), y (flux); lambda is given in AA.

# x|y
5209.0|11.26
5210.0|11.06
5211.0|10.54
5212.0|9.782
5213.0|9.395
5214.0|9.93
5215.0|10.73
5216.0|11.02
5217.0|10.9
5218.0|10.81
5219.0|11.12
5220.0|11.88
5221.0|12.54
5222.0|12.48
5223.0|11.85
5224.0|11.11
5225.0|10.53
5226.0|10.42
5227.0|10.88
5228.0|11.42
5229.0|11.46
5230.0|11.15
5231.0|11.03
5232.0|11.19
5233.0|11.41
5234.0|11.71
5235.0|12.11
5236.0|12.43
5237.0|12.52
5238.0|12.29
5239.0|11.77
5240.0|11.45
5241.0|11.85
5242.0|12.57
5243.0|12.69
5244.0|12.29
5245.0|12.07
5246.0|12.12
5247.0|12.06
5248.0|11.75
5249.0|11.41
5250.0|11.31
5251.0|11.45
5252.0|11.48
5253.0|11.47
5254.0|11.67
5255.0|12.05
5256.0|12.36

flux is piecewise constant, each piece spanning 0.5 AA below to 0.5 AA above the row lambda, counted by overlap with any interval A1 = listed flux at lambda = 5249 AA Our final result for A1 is 11.41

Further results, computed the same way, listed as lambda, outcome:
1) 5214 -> 9.93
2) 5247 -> 12.06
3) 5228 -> 11.42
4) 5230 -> 11.15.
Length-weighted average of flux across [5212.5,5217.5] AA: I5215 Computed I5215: 10.4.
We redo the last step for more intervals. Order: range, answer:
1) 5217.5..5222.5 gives 11.8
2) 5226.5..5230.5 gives 11.2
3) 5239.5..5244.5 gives 12.2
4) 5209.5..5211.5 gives 10.8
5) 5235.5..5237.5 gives 12.5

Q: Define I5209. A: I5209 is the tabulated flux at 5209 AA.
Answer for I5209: 11.26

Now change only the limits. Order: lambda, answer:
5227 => 10.88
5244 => 12.29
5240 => 11.45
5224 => 11.11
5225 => 10.53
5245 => 12.07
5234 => 11.71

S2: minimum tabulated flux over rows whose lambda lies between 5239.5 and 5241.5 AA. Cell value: 11.45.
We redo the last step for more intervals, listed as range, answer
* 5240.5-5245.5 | 11.85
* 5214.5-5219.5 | 10.73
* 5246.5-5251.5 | 11.31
